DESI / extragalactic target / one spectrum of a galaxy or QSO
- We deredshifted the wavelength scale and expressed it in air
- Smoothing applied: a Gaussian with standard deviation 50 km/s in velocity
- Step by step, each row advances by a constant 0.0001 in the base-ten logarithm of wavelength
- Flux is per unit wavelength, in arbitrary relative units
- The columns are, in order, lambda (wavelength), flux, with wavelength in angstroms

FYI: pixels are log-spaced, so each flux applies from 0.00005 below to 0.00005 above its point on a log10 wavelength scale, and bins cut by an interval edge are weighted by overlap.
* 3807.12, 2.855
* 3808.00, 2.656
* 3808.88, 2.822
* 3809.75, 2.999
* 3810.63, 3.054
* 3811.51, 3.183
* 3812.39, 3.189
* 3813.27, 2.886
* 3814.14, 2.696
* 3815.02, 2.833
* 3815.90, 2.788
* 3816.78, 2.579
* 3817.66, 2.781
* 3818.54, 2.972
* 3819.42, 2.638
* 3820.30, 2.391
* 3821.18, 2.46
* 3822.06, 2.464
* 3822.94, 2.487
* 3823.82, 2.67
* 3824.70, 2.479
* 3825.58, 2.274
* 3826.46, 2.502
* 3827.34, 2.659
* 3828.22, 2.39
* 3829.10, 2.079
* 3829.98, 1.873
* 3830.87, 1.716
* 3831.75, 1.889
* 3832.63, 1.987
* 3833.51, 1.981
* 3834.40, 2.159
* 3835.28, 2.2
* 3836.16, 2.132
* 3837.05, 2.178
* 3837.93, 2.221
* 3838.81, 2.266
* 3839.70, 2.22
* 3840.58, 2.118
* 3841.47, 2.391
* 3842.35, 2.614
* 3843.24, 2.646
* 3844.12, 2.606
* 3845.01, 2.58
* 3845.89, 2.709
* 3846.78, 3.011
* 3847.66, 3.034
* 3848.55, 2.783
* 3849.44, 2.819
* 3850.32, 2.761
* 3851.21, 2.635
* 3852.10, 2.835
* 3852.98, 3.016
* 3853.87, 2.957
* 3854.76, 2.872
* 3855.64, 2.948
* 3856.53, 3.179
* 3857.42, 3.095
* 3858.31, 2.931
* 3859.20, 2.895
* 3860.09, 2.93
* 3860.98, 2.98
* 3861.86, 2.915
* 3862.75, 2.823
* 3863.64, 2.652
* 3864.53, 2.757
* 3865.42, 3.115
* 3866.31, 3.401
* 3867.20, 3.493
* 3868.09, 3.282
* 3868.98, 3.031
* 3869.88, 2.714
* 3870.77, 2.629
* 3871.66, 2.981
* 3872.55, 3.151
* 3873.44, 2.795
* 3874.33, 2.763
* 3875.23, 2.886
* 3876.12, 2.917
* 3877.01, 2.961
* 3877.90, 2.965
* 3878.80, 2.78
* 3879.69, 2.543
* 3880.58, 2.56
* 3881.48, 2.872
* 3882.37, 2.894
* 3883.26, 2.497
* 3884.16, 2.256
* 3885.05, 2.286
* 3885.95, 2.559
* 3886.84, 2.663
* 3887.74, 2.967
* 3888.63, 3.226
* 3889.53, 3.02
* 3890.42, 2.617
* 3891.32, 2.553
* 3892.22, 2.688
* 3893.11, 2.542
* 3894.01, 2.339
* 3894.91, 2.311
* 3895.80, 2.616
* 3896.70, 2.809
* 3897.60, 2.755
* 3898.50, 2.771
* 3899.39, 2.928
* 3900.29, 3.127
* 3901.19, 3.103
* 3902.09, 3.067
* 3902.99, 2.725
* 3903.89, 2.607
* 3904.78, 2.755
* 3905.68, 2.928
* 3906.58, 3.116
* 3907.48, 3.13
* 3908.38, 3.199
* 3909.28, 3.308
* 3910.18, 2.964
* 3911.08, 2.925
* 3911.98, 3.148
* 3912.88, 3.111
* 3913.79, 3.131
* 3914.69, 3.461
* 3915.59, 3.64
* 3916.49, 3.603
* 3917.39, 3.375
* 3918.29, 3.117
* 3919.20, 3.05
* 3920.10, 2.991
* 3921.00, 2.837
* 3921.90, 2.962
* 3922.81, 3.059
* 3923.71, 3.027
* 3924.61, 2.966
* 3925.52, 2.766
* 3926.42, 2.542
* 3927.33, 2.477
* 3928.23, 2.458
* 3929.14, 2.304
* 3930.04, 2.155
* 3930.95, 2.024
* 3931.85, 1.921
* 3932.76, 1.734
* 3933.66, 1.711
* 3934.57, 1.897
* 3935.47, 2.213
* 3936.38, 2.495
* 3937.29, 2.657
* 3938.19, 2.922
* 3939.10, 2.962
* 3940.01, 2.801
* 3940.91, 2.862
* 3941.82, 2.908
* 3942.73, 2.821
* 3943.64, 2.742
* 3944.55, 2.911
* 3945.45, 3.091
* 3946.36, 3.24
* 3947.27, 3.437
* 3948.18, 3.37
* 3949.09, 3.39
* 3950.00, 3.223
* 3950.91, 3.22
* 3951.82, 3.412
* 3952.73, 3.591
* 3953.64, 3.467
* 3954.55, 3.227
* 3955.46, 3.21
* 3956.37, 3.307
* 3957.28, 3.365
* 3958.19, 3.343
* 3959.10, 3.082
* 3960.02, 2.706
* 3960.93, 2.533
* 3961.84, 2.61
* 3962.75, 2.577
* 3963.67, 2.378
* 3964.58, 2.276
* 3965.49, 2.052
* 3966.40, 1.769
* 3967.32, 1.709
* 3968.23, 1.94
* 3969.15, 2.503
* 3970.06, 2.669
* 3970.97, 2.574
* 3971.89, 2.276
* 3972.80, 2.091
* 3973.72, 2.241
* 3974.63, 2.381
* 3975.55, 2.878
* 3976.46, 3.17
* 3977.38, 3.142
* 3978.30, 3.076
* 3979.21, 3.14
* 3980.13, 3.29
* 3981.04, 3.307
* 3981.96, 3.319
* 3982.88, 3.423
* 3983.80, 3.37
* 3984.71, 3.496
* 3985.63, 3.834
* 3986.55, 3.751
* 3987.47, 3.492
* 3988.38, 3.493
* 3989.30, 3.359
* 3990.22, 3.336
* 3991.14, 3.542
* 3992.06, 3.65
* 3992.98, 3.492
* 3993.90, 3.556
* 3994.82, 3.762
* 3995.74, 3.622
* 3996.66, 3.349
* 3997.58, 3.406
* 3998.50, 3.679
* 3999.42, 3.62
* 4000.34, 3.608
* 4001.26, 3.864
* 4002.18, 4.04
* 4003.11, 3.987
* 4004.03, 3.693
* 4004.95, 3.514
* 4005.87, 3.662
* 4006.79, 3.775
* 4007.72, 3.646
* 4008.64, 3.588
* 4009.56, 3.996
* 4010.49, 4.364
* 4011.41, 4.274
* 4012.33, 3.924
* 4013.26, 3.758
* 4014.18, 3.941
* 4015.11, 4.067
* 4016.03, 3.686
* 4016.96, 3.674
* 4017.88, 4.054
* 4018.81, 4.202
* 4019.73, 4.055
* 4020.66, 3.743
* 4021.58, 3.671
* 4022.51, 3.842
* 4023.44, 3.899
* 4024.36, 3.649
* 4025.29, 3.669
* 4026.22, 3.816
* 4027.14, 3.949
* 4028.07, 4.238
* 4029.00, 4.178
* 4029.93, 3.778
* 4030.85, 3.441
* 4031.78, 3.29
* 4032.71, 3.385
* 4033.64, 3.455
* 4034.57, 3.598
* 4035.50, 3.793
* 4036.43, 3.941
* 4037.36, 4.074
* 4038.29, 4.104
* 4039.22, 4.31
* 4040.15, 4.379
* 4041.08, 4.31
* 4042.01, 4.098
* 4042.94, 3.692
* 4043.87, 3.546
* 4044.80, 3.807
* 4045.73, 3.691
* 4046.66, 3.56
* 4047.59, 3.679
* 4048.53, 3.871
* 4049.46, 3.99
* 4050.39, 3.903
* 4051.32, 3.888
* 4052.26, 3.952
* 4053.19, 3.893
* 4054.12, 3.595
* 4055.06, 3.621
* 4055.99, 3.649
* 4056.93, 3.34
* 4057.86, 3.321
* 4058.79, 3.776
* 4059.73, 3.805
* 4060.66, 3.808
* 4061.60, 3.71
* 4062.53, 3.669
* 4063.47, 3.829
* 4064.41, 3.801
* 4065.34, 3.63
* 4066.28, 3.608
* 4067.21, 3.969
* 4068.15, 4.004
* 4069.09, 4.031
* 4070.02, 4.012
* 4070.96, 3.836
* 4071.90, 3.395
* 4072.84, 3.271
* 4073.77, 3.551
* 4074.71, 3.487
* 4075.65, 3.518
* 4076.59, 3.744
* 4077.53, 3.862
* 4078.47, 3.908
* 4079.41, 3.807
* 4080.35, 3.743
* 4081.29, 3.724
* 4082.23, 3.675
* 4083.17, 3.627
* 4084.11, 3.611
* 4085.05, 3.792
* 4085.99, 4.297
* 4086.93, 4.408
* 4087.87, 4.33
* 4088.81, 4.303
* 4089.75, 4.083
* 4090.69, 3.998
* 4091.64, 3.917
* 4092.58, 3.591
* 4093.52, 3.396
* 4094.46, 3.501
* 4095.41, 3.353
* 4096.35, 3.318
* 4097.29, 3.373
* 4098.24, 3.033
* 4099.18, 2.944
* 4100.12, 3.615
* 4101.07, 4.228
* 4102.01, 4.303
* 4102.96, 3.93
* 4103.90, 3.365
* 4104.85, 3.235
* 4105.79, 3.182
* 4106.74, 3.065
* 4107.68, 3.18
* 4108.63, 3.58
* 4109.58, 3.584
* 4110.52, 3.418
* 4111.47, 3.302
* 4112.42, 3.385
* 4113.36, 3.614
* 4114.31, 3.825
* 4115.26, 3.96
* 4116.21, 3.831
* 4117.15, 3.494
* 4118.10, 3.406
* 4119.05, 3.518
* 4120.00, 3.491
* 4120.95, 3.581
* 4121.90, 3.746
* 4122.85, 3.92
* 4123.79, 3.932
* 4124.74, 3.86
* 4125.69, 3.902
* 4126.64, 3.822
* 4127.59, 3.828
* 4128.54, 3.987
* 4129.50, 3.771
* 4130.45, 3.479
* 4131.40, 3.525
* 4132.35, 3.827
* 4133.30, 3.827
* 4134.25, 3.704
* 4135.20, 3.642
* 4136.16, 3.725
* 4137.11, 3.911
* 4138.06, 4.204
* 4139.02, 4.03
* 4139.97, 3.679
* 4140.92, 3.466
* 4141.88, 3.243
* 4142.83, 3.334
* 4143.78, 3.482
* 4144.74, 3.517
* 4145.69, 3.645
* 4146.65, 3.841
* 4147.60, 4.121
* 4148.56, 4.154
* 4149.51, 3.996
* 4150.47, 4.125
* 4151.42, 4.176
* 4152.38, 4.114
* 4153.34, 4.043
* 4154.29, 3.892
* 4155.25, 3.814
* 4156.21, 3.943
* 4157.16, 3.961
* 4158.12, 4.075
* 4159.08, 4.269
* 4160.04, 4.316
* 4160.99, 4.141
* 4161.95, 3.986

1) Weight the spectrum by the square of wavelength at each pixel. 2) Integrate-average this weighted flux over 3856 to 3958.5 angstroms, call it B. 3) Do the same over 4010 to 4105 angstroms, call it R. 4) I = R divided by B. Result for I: 1.42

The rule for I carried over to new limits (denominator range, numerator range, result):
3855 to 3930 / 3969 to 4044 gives 1.32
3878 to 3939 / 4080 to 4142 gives 1.48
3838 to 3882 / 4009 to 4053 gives 1.49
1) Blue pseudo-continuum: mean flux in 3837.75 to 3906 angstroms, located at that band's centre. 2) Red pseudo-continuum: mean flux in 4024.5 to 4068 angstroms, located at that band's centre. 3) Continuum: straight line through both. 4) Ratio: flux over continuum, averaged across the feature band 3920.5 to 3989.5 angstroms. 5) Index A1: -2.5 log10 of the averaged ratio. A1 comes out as 0.158 mag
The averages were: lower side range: 2.79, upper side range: 3.79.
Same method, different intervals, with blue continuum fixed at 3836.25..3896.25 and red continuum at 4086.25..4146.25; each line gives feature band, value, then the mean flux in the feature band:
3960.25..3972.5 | 0.33 mag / 2.3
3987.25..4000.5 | -0.10 mag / 3.53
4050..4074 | -0.08 mag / 3.73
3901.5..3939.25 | 0.06 mag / 2.8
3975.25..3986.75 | -0.05 mag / 3.32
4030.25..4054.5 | -0.13 mag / 3.82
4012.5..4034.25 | -0.14 mag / 3.8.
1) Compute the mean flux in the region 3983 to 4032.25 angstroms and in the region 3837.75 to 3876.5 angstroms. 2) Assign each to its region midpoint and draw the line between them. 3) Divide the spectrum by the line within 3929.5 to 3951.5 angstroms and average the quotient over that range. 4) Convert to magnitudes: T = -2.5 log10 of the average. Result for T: 0.23 mag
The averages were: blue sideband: 2.83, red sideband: 3.74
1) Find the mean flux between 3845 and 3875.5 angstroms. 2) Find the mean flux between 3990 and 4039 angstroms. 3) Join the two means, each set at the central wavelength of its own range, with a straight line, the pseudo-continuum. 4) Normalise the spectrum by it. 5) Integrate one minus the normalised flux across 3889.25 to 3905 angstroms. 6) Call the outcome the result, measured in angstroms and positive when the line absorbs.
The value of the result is 2.0 angstroms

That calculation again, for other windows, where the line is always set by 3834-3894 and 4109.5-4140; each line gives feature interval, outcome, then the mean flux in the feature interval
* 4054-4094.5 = -2.66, 3.77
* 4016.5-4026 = -1.45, 3.85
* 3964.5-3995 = 1.95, 2.98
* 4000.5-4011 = -1.75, 3.83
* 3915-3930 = 0.18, 2.93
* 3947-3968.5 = 1.46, 2.89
